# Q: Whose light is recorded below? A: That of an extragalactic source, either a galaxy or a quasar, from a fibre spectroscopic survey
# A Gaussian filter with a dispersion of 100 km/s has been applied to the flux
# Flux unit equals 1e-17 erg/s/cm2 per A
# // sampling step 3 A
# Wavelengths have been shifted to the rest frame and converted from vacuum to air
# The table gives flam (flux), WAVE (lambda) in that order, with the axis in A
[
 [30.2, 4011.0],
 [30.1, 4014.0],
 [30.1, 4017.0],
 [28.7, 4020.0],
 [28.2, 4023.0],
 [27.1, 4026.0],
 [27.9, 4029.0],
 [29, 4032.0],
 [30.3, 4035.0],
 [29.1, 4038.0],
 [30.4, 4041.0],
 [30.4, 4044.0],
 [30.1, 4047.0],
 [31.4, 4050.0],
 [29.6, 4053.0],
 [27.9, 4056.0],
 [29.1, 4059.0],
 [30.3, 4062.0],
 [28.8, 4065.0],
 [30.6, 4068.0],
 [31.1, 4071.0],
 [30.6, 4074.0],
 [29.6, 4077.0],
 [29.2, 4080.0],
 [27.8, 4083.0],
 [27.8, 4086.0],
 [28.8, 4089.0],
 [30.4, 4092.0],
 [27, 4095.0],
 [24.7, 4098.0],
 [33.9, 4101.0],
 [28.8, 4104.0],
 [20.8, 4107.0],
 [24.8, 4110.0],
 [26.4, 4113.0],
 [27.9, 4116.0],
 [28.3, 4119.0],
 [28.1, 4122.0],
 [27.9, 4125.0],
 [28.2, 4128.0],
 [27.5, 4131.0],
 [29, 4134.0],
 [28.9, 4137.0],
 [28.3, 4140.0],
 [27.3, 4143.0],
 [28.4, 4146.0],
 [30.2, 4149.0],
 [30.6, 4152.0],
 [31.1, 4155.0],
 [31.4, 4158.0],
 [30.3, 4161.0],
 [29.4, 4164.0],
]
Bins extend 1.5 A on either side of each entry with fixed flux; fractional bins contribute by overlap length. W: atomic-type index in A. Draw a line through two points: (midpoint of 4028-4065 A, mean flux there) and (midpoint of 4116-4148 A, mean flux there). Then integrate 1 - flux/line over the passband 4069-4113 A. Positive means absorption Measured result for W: 1.1 A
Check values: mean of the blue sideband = 29.6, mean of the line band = 28.2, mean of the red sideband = 28.2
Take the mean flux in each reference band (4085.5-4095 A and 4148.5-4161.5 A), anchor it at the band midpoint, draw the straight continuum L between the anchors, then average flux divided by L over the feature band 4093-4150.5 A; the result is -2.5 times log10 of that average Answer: 0.08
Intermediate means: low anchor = 28.8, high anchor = 30.8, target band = 27.7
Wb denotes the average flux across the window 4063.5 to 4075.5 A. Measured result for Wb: 30.3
